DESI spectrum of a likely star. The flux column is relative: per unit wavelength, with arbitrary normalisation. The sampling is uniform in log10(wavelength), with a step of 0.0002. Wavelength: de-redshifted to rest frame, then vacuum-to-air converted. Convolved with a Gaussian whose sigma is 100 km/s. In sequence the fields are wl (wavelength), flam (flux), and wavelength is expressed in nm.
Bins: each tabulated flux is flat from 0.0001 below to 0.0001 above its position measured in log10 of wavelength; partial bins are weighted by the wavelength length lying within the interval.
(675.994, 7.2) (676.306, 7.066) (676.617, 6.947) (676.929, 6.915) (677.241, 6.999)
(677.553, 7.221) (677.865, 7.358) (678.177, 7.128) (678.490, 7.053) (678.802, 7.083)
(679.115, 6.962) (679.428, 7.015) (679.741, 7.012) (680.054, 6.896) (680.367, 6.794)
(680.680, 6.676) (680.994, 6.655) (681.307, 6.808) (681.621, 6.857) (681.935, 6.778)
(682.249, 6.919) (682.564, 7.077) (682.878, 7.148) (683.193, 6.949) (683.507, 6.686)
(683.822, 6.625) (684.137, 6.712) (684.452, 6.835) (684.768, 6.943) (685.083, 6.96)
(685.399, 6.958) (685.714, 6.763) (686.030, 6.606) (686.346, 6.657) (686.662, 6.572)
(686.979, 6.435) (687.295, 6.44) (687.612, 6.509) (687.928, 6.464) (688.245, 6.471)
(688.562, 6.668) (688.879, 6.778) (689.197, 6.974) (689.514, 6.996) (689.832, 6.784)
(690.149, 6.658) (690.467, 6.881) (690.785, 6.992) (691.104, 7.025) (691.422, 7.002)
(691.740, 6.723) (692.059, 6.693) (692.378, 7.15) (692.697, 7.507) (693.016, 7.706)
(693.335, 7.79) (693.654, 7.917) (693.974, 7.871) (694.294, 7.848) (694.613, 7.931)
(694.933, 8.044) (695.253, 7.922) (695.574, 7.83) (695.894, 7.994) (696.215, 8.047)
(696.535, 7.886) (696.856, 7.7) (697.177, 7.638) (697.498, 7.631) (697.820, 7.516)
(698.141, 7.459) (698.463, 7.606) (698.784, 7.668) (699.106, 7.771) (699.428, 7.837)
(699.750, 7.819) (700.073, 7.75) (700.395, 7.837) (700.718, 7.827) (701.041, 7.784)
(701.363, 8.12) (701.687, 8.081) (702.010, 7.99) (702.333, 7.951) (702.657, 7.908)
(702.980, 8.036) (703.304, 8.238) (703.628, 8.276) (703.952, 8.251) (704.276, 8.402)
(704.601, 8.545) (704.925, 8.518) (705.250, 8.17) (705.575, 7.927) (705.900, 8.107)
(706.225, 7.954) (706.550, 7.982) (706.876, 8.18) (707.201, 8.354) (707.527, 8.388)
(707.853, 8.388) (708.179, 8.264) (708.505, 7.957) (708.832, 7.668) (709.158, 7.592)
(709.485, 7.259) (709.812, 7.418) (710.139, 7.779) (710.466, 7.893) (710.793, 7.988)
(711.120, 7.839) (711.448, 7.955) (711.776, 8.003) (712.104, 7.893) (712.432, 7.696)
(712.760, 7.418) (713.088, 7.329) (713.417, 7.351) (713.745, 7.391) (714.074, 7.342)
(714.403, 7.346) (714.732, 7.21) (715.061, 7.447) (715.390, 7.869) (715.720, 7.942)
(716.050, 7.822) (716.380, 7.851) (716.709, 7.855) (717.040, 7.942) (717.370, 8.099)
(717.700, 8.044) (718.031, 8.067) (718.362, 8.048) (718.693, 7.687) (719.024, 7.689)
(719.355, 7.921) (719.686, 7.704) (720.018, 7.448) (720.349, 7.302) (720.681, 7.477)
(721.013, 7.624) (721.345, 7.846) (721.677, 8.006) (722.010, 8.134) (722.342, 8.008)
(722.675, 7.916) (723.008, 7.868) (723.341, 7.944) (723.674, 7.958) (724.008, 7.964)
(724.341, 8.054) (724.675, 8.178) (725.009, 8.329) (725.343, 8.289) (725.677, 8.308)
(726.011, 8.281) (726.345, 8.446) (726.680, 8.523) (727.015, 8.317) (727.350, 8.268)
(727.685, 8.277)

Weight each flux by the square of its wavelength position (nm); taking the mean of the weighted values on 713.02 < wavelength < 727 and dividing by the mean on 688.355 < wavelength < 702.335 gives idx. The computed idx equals 1.12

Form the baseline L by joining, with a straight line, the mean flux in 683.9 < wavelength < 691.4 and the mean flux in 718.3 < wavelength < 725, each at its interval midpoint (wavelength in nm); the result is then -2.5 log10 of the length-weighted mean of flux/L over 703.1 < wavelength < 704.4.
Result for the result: -0.14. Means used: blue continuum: 6.75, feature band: 8.28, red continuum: 7.85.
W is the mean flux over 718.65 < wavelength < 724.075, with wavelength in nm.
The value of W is 7.79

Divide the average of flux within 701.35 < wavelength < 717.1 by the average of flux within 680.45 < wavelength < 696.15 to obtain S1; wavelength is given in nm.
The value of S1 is 1.12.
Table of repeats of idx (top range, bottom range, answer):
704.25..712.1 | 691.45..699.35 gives 1.09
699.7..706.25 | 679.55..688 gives 1.26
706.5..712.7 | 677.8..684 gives 1.24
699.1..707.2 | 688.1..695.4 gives 1.15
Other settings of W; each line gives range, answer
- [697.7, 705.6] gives 7.98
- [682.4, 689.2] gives 6.73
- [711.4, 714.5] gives 7.56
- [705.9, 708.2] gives 8.21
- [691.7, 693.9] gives 7.41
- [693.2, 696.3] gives 7.92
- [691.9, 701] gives 7.72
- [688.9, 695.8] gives 7.34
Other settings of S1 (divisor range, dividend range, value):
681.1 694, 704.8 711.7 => 1.16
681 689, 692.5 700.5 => 1.15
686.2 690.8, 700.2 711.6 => 1.20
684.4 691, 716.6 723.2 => 1.16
